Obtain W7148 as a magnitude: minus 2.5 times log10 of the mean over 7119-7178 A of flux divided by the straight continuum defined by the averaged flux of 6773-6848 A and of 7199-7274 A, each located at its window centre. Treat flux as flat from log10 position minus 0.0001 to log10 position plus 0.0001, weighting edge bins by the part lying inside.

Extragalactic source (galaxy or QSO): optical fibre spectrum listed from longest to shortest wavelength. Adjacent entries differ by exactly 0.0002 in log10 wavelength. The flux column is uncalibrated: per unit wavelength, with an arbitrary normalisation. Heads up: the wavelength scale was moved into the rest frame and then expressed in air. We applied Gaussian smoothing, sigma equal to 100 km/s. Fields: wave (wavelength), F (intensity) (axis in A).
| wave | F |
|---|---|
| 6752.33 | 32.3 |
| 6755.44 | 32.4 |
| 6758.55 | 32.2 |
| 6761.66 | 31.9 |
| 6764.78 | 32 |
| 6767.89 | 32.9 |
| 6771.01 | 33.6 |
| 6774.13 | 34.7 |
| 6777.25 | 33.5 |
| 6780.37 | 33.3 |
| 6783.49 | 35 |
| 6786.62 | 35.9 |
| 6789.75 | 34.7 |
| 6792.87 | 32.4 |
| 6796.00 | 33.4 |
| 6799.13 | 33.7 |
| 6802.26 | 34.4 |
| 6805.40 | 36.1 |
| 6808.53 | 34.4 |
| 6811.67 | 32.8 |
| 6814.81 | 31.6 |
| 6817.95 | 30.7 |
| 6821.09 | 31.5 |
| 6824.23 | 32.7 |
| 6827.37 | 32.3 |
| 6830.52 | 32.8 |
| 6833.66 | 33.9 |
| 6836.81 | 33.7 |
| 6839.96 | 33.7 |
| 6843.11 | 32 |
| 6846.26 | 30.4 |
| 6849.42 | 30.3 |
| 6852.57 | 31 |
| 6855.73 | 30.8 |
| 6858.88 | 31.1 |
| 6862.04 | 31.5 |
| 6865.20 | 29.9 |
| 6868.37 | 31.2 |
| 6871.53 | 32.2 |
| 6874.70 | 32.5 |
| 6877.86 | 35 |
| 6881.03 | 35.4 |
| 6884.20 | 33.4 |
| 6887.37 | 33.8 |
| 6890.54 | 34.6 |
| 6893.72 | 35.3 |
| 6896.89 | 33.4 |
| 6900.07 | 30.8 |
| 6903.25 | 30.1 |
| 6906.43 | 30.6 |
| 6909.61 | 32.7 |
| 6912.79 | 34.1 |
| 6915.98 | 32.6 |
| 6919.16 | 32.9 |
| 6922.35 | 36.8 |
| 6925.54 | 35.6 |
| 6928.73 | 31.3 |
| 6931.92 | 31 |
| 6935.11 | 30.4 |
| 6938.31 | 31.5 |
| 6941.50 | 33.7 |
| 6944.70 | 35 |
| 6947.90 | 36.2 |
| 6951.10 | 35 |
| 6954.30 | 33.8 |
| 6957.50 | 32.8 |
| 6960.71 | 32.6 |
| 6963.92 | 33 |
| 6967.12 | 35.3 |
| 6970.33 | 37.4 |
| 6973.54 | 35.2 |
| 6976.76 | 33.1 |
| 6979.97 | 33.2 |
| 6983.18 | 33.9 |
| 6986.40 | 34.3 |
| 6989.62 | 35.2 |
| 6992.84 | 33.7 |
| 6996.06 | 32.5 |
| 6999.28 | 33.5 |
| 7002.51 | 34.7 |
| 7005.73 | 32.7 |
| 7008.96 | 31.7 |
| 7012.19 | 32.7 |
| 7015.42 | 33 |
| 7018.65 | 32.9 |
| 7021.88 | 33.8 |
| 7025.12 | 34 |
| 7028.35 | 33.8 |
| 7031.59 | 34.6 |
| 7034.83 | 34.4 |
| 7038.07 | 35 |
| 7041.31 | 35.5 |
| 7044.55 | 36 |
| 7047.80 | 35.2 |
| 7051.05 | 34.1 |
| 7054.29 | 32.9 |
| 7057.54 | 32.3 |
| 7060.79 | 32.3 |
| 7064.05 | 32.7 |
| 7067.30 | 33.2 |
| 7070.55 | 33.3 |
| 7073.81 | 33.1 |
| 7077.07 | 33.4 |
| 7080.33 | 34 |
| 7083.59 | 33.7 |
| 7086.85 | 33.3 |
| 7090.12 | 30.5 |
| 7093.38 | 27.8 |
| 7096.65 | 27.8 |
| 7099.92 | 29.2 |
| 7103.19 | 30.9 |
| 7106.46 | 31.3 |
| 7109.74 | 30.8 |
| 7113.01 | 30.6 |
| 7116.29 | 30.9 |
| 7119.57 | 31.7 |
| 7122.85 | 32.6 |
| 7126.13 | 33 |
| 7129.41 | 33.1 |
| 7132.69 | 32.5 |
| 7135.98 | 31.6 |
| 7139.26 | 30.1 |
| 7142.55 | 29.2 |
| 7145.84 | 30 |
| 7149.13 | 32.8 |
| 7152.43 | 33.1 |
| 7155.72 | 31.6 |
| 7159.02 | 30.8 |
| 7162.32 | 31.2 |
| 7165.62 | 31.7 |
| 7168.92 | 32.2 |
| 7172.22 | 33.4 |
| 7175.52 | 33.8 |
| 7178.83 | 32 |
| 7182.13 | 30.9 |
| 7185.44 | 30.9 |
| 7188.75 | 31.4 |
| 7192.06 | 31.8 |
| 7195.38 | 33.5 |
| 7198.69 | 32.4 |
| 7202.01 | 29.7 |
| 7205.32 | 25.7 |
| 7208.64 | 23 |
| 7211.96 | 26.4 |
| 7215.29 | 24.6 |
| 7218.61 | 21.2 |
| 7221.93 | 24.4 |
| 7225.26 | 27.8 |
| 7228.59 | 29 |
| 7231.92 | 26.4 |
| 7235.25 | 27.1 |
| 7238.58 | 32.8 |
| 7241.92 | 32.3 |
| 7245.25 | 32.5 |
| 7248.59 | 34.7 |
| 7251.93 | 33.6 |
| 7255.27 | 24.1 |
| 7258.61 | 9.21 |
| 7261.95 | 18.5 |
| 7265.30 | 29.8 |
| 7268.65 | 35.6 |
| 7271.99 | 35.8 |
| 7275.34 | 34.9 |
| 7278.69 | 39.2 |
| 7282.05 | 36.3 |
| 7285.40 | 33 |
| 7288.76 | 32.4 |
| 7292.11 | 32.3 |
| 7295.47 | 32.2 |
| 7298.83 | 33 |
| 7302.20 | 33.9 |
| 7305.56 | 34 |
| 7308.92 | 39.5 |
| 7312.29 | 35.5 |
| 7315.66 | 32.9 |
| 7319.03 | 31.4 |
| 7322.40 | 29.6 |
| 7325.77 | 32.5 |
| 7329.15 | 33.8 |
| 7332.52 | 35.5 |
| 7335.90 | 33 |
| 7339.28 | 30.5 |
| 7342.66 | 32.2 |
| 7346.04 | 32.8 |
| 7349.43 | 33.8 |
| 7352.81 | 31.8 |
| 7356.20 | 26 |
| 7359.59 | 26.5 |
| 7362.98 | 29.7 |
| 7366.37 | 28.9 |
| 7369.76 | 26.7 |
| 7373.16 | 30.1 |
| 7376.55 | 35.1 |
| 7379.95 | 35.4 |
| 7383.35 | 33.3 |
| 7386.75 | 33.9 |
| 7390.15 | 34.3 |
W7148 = -0.11 mag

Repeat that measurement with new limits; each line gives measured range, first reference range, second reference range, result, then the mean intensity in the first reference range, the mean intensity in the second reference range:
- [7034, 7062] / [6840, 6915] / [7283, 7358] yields -0.06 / 32.3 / 32.8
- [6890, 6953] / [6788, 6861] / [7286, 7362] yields -0.02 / 32.6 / 32.5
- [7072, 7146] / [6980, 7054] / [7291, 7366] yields 0.07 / 33.9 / 32.3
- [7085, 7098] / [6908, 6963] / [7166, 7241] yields 0.04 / 33.4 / 29.2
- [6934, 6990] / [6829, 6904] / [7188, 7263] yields -0.09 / 32.5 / 27.5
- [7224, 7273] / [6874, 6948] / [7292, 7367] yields 0.14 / 33.2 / 32.3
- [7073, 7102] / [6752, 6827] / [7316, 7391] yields 0.04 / 33.3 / 31.7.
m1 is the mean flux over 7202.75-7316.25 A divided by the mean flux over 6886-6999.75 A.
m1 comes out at 0.90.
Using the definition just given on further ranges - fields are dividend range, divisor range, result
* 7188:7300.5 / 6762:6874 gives 0.90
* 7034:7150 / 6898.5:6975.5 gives 0.97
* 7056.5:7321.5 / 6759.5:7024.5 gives 0.94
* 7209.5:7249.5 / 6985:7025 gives 0.84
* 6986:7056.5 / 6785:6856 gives 1.03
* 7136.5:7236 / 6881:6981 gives 0.89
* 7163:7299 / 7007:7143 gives 0.92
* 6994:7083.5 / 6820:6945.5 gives 1.03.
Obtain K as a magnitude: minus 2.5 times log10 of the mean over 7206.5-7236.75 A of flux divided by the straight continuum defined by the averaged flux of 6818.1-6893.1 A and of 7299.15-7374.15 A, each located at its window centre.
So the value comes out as 0.245 mag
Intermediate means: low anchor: 32.4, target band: 25.5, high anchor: 31.9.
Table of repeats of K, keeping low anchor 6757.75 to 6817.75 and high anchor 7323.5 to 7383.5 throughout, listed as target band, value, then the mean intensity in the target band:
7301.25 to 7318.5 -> -0.11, 35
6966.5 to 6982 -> -0.06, 34.8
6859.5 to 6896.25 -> 0.00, 33.1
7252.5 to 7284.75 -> 0.08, 29.5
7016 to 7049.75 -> -0.06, 34.5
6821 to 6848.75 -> 0.03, 32.5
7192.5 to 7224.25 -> 0.19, 27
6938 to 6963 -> -0.03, 33.9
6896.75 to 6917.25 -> 0.04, 31.9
